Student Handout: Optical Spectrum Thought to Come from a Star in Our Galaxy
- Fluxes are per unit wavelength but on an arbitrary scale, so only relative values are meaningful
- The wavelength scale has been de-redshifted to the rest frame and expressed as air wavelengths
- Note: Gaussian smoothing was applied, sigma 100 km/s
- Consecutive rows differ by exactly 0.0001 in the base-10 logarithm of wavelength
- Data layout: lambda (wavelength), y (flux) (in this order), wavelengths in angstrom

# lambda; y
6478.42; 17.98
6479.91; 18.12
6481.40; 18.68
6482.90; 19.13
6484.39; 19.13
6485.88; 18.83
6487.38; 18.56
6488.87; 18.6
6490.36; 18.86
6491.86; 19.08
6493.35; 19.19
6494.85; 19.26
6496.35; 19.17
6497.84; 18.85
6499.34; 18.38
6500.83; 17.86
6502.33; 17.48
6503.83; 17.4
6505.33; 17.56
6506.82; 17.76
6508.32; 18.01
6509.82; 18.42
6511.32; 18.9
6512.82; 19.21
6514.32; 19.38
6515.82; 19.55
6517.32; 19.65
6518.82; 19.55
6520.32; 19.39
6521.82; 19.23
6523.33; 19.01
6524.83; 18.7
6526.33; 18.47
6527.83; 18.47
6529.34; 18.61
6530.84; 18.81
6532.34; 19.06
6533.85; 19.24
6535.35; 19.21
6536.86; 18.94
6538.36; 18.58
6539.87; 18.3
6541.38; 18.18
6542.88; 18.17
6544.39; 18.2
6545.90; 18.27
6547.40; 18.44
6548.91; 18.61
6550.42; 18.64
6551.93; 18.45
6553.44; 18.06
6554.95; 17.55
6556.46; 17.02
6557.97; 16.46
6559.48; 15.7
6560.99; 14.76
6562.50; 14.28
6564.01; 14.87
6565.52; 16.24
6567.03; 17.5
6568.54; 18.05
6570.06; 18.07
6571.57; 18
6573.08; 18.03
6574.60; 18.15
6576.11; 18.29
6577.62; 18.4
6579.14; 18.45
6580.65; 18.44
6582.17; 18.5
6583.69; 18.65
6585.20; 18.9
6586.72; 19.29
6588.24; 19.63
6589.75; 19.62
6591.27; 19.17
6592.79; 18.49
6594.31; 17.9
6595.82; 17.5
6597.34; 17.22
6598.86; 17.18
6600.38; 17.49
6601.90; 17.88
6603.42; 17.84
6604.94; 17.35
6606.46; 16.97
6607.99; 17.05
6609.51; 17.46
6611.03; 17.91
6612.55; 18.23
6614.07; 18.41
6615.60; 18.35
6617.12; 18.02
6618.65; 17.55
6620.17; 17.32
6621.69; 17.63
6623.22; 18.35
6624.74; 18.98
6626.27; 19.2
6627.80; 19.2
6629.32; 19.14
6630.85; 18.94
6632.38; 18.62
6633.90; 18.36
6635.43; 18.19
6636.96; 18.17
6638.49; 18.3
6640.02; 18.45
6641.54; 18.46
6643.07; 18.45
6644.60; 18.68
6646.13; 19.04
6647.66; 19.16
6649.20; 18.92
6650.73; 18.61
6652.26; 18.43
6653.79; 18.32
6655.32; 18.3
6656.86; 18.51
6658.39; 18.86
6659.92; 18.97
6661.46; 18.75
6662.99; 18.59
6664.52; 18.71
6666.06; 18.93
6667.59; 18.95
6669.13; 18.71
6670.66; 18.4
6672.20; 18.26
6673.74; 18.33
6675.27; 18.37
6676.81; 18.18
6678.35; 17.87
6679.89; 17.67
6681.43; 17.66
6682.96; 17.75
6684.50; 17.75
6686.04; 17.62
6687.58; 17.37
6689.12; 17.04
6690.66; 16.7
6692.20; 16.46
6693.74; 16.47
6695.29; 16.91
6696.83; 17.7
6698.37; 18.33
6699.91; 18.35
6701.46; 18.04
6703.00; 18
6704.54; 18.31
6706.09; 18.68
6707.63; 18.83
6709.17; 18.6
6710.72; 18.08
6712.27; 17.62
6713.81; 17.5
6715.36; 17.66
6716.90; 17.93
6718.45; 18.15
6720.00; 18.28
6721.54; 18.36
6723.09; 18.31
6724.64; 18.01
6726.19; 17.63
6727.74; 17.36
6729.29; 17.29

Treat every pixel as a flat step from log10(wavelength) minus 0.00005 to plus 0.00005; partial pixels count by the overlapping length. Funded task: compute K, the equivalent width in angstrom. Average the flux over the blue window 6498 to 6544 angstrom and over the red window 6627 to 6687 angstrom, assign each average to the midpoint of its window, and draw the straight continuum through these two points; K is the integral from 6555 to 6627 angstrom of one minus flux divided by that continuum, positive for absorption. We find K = 3.1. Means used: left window 18.6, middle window 17.8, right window 18.5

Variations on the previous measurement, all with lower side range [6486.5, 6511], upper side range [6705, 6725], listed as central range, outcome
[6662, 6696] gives 0.6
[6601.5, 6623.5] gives 0.6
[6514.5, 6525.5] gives -0.5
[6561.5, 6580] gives 1.0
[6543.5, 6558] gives 0.2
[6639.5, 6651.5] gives -0.3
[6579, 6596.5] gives -0.4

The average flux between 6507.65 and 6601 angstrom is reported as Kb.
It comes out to 18.2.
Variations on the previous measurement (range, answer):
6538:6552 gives 18.4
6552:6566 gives 16.2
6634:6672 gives 18.6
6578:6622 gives 18.1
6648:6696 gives 18.1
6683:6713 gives 17.7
